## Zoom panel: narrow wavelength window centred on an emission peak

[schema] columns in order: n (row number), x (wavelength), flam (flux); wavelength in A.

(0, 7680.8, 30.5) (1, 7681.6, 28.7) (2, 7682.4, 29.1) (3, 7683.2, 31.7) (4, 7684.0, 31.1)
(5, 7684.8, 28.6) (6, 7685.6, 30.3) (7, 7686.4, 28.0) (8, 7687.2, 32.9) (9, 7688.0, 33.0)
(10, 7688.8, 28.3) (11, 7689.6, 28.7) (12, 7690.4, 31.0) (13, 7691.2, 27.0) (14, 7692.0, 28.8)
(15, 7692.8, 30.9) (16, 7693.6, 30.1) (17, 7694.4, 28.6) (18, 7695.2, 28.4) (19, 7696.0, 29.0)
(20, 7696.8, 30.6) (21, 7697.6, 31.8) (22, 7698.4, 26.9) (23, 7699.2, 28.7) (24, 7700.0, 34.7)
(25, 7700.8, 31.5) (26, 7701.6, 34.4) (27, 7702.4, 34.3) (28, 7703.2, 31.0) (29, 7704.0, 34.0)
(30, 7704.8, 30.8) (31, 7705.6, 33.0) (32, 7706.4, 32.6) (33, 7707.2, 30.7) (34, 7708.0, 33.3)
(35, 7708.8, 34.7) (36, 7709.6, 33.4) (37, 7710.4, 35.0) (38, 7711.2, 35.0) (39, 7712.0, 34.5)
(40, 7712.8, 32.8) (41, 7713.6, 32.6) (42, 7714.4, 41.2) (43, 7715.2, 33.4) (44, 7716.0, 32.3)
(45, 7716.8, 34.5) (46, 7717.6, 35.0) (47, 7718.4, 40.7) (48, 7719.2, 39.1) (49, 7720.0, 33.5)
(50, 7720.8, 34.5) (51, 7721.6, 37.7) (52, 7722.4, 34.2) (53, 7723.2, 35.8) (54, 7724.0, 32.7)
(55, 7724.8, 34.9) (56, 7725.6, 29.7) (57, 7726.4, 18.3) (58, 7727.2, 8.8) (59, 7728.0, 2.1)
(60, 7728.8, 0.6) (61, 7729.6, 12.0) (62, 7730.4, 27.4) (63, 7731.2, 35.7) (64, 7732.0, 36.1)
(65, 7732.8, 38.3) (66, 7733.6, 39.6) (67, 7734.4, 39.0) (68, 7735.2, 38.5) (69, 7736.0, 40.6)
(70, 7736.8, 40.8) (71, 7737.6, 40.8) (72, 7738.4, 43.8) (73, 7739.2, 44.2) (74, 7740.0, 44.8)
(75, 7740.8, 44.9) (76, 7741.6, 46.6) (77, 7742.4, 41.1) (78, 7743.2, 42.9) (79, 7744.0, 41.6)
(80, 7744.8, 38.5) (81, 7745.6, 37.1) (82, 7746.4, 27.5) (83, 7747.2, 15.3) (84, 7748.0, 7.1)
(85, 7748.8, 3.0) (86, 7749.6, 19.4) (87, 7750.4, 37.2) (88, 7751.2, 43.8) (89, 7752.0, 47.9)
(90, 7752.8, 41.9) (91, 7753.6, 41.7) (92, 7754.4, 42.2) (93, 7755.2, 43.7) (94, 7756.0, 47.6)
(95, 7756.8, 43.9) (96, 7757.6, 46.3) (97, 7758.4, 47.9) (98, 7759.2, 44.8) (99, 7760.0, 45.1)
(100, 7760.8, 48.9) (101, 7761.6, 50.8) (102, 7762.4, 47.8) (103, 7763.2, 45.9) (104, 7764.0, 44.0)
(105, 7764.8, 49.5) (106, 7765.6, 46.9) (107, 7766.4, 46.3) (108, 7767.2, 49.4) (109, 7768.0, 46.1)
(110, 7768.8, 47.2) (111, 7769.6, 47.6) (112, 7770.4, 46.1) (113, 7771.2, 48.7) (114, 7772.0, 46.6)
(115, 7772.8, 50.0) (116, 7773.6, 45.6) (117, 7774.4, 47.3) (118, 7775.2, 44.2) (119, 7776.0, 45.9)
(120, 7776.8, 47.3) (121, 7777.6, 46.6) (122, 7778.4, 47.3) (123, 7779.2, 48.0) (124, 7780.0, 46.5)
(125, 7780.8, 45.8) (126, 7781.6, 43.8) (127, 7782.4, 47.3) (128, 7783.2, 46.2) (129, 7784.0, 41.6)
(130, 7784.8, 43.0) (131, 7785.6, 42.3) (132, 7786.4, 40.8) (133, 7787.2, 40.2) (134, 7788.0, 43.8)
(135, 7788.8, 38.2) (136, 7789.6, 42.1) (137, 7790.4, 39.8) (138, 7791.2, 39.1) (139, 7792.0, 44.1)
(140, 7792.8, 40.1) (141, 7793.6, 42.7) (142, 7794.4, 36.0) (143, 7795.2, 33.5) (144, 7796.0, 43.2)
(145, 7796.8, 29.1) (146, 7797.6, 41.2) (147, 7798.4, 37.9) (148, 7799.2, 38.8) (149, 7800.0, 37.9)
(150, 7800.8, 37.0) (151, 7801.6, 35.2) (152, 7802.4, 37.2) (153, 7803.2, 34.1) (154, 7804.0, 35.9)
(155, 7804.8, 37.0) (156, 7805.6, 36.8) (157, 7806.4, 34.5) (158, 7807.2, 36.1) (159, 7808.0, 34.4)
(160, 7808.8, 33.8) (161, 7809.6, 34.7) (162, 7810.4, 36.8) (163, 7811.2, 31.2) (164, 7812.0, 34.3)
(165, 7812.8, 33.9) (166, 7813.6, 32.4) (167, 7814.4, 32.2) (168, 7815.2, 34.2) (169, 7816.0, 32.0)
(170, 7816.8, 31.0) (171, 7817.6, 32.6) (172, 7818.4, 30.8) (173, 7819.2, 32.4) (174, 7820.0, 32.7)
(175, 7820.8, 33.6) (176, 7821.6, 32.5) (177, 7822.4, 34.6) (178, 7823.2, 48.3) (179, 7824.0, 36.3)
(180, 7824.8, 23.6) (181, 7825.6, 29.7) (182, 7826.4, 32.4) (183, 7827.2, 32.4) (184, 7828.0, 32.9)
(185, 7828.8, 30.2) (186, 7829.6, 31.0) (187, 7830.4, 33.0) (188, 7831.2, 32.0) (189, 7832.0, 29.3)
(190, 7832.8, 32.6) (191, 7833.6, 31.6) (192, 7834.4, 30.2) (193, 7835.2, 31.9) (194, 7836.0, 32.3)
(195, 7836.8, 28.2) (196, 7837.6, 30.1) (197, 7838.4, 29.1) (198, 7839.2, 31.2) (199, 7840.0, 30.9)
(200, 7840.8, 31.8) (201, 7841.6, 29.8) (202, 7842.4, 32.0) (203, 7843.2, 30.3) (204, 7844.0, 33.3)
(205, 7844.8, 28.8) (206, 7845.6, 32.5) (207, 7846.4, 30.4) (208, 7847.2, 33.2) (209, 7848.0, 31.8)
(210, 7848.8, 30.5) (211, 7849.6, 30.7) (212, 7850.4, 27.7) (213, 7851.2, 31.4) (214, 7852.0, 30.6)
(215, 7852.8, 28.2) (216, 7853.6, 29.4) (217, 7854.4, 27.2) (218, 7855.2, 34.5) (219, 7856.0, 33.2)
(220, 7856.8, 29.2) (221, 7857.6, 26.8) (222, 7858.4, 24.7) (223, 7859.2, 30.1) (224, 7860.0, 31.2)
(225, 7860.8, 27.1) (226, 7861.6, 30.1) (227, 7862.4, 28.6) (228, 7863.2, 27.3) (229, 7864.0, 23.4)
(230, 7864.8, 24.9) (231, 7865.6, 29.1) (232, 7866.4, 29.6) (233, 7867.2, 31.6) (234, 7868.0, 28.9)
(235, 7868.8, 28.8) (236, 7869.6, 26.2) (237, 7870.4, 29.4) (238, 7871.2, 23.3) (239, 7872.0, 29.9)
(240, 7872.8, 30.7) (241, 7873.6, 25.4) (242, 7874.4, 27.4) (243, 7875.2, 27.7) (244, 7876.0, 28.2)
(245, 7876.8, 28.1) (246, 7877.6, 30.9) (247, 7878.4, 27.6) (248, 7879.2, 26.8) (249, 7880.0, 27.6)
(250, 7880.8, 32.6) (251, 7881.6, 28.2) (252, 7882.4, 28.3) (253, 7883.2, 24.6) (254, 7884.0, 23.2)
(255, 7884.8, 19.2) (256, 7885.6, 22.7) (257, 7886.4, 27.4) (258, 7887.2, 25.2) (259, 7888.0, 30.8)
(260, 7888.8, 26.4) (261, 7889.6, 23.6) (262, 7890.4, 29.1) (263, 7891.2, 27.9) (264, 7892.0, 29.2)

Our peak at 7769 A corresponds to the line Mg II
